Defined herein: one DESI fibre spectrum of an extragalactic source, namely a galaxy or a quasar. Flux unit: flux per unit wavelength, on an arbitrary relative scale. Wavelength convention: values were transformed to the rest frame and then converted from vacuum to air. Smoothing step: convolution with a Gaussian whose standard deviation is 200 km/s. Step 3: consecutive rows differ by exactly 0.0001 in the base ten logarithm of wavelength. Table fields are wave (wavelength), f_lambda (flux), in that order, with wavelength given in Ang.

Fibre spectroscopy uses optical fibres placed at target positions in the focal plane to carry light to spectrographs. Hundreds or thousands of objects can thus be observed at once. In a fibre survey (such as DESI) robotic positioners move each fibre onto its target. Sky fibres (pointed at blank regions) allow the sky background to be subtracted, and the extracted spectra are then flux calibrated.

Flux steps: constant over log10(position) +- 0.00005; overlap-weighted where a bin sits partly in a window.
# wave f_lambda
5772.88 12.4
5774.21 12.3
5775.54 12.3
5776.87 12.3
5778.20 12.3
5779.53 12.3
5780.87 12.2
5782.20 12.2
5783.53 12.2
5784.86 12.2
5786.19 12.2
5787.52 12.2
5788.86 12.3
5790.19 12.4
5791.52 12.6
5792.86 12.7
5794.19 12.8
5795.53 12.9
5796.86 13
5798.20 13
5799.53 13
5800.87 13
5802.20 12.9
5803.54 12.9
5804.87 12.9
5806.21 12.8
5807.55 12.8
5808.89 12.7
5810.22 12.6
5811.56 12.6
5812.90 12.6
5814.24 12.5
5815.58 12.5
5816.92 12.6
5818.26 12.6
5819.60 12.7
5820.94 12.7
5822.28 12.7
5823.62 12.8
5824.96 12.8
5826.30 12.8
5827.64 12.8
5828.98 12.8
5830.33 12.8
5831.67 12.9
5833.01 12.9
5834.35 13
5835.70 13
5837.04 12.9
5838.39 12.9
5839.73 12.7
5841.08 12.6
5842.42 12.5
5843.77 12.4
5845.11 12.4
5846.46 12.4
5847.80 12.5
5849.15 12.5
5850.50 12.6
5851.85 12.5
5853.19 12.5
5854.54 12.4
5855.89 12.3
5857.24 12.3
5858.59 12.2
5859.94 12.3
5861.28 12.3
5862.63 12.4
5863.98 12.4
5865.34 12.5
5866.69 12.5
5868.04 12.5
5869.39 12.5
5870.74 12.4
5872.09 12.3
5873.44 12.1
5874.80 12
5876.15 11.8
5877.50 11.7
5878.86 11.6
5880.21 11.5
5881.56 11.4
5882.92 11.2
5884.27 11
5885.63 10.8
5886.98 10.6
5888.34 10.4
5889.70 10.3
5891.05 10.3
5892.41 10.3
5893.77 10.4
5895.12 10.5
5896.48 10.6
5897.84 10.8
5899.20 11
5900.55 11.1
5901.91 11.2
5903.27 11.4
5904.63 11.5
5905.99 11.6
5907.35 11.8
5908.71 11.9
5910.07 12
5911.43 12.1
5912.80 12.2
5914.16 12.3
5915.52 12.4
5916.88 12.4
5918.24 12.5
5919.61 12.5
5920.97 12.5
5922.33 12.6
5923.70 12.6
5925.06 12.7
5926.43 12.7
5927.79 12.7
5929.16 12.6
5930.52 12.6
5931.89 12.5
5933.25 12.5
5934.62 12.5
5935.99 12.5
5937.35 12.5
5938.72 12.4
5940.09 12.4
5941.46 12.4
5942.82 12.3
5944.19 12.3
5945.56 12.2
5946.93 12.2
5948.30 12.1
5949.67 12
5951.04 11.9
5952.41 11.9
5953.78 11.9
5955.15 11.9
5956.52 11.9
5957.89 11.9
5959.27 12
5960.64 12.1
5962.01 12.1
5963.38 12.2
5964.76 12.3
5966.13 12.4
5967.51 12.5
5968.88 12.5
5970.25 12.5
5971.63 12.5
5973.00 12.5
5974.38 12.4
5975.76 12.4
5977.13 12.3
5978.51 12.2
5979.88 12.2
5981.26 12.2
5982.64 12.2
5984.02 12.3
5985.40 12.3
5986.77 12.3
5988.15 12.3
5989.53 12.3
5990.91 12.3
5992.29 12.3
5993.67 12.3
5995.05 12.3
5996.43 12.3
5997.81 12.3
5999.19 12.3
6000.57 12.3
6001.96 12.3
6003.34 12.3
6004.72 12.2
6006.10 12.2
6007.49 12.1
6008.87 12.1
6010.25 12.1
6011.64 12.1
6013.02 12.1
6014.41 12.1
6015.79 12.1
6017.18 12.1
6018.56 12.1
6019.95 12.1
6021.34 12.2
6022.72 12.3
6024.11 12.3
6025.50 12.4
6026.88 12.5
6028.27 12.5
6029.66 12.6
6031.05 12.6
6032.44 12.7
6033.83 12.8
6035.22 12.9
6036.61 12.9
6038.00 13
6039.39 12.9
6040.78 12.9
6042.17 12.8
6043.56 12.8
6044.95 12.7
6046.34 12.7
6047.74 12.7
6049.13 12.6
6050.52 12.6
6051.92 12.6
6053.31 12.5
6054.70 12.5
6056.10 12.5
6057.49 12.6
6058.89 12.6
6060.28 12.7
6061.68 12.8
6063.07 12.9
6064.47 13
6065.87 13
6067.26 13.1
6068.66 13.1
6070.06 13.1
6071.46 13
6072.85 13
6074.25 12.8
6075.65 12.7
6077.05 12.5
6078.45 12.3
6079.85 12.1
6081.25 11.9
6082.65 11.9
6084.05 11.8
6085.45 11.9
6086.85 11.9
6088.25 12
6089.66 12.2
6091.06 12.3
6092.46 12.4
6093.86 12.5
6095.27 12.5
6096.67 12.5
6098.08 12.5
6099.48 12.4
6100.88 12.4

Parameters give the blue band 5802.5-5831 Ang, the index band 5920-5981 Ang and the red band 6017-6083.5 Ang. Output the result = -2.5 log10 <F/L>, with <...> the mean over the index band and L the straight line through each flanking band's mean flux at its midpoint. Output 0.03 mag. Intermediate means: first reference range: 12.7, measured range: 12.3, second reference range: 12.6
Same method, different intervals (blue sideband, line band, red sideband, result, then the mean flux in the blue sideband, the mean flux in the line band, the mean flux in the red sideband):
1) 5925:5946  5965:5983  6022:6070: 0.02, 12.5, 12.4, 12.7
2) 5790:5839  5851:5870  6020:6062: 0.03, 12.8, 12.4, 12.6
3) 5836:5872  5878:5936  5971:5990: 0.07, 12.5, 11.7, 12.3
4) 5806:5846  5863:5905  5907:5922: 0.09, 12.7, 11.4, 12.3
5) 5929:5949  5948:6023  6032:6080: 0.03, 12.4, 12.2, 12.8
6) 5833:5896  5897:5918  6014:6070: 0.04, 12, 11.7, 12.6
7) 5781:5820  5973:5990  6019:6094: 0.03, 12.6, 12.3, 12.6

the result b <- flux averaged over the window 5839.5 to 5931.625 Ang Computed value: 11.9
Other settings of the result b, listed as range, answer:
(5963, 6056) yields 12.4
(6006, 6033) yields 12.3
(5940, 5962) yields 12.1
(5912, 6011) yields 12.3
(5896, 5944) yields 12.1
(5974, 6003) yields 12.3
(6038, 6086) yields 12.6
